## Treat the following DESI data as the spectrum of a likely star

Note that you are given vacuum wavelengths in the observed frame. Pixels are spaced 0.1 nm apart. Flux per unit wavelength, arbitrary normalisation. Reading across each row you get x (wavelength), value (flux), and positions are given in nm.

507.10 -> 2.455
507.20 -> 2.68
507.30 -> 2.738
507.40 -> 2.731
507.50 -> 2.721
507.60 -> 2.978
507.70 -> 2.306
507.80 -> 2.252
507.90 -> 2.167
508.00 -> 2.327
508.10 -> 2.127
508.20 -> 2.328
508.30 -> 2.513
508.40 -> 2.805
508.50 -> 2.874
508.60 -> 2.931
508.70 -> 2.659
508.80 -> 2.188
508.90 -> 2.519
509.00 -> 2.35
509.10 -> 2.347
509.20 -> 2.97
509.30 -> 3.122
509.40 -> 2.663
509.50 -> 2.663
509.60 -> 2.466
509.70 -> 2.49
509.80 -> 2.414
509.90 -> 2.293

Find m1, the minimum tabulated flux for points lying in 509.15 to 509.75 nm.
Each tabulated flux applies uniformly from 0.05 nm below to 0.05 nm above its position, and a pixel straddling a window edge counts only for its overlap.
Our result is 2.466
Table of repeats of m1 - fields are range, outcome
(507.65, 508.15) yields 2.127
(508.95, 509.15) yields 2.347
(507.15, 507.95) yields 2.167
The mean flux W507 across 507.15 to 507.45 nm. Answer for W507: 2.72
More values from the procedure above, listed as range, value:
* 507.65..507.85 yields 2.28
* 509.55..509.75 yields 2.48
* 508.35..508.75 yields 2.82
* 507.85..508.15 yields 2.21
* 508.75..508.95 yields 2.35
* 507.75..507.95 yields 2.21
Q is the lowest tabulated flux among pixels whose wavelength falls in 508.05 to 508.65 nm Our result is 2.127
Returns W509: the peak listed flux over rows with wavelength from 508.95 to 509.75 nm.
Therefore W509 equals 3.122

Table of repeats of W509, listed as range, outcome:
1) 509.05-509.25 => 2.97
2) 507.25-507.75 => 2.978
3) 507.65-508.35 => 2.513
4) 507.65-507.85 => 2.306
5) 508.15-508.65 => 2.931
